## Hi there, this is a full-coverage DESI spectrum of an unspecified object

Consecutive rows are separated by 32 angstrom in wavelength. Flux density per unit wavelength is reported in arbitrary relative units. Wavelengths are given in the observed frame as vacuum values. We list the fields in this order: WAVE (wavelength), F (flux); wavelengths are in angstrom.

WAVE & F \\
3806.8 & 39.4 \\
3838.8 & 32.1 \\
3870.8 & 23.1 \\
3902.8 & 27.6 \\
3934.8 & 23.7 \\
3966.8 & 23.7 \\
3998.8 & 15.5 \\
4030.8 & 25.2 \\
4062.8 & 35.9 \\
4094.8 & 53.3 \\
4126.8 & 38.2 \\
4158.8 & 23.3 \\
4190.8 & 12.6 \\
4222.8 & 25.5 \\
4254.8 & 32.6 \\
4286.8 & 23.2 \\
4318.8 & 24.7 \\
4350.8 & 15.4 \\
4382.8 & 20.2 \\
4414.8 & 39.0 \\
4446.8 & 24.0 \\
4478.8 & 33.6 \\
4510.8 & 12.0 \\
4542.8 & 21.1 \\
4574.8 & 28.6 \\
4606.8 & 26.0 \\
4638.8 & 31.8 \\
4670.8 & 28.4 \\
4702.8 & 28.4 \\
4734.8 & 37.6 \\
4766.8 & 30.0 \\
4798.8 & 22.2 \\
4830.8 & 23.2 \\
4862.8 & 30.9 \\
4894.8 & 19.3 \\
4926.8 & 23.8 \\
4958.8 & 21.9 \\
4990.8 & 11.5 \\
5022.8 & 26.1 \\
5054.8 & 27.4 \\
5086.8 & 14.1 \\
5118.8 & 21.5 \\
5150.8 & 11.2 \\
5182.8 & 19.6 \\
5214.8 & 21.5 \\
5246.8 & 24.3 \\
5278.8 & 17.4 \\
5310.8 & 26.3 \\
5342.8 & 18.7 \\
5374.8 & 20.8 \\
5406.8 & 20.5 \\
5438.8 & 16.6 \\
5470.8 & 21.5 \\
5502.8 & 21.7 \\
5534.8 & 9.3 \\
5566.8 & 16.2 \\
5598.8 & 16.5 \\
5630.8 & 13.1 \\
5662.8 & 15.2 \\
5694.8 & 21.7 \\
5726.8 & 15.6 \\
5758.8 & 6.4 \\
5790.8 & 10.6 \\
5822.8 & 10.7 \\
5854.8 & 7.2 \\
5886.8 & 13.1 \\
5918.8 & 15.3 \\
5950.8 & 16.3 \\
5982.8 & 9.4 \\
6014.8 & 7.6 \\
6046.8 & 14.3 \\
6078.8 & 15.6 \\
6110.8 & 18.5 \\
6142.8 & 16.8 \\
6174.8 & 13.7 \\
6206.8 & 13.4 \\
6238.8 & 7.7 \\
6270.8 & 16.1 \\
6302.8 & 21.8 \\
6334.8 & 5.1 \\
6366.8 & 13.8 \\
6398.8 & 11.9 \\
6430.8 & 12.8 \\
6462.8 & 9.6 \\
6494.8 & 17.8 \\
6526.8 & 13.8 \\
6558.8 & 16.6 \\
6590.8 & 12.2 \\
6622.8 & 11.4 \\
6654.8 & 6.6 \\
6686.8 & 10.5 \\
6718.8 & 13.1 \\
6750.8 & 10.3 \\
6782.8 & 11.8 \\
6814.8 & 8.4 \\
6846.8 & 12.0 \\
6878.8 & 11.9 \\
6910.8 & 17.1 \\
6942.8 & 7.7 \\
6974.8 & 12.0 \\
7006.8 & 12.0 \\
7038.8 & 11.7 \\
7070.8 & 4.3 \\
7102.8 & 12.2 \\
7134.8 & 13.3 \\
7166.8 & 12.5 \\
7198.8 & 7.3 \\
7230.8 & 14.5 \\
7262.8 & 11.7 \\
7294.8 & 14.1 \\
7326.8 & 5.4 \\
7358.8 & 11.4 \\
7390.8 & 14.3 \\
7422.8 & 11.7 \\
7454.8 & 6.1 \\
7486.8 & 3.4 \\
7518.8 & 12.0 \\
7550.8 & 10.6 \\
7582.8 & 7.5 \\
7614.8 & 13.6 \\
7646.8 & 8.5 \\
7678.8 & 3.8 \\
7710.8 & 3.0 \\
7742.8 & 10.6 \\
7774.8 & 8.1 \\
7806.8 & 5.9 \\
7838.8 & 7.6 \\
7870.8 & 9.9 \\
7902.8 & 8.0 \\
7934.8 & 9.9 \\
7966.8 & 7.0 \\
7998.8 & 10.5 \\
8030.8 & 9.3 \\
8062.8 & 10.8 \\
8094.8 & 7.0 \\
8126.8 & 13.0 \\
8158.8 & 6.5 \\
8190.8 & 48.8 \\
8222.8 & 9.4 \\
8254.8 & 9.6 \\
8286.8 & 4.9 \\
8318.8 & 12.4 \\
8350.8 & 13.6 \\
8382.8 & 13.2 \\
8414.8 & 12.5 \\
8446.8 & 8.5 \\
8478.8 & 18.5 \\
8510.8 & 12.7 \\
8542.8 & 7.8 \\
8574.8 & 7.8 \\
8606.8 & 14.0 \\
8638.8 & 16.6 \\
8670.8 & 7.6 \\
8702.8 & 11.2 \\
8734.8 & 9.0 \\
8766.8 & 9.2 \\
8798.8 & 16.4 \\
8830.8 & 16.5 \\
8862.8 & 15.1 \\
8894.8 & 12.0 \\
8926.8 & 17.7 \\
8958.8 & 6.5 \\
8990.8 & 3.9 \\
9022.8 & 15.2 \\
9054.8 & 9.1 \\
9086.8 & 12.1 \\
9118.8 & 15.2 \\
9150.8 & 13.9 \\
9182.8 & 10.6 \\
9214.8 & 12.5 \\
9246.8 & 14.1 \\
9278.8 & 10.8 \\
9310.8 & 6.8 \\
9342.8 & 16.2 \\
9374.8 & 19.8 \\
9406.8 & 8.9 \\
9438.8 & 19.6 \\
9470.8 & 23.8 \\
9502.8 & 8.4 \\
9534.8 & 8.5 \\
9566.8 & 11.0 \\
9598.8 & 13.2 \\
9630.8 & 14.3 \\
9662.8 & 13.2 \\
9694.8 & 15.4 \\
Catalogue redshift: 1.20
